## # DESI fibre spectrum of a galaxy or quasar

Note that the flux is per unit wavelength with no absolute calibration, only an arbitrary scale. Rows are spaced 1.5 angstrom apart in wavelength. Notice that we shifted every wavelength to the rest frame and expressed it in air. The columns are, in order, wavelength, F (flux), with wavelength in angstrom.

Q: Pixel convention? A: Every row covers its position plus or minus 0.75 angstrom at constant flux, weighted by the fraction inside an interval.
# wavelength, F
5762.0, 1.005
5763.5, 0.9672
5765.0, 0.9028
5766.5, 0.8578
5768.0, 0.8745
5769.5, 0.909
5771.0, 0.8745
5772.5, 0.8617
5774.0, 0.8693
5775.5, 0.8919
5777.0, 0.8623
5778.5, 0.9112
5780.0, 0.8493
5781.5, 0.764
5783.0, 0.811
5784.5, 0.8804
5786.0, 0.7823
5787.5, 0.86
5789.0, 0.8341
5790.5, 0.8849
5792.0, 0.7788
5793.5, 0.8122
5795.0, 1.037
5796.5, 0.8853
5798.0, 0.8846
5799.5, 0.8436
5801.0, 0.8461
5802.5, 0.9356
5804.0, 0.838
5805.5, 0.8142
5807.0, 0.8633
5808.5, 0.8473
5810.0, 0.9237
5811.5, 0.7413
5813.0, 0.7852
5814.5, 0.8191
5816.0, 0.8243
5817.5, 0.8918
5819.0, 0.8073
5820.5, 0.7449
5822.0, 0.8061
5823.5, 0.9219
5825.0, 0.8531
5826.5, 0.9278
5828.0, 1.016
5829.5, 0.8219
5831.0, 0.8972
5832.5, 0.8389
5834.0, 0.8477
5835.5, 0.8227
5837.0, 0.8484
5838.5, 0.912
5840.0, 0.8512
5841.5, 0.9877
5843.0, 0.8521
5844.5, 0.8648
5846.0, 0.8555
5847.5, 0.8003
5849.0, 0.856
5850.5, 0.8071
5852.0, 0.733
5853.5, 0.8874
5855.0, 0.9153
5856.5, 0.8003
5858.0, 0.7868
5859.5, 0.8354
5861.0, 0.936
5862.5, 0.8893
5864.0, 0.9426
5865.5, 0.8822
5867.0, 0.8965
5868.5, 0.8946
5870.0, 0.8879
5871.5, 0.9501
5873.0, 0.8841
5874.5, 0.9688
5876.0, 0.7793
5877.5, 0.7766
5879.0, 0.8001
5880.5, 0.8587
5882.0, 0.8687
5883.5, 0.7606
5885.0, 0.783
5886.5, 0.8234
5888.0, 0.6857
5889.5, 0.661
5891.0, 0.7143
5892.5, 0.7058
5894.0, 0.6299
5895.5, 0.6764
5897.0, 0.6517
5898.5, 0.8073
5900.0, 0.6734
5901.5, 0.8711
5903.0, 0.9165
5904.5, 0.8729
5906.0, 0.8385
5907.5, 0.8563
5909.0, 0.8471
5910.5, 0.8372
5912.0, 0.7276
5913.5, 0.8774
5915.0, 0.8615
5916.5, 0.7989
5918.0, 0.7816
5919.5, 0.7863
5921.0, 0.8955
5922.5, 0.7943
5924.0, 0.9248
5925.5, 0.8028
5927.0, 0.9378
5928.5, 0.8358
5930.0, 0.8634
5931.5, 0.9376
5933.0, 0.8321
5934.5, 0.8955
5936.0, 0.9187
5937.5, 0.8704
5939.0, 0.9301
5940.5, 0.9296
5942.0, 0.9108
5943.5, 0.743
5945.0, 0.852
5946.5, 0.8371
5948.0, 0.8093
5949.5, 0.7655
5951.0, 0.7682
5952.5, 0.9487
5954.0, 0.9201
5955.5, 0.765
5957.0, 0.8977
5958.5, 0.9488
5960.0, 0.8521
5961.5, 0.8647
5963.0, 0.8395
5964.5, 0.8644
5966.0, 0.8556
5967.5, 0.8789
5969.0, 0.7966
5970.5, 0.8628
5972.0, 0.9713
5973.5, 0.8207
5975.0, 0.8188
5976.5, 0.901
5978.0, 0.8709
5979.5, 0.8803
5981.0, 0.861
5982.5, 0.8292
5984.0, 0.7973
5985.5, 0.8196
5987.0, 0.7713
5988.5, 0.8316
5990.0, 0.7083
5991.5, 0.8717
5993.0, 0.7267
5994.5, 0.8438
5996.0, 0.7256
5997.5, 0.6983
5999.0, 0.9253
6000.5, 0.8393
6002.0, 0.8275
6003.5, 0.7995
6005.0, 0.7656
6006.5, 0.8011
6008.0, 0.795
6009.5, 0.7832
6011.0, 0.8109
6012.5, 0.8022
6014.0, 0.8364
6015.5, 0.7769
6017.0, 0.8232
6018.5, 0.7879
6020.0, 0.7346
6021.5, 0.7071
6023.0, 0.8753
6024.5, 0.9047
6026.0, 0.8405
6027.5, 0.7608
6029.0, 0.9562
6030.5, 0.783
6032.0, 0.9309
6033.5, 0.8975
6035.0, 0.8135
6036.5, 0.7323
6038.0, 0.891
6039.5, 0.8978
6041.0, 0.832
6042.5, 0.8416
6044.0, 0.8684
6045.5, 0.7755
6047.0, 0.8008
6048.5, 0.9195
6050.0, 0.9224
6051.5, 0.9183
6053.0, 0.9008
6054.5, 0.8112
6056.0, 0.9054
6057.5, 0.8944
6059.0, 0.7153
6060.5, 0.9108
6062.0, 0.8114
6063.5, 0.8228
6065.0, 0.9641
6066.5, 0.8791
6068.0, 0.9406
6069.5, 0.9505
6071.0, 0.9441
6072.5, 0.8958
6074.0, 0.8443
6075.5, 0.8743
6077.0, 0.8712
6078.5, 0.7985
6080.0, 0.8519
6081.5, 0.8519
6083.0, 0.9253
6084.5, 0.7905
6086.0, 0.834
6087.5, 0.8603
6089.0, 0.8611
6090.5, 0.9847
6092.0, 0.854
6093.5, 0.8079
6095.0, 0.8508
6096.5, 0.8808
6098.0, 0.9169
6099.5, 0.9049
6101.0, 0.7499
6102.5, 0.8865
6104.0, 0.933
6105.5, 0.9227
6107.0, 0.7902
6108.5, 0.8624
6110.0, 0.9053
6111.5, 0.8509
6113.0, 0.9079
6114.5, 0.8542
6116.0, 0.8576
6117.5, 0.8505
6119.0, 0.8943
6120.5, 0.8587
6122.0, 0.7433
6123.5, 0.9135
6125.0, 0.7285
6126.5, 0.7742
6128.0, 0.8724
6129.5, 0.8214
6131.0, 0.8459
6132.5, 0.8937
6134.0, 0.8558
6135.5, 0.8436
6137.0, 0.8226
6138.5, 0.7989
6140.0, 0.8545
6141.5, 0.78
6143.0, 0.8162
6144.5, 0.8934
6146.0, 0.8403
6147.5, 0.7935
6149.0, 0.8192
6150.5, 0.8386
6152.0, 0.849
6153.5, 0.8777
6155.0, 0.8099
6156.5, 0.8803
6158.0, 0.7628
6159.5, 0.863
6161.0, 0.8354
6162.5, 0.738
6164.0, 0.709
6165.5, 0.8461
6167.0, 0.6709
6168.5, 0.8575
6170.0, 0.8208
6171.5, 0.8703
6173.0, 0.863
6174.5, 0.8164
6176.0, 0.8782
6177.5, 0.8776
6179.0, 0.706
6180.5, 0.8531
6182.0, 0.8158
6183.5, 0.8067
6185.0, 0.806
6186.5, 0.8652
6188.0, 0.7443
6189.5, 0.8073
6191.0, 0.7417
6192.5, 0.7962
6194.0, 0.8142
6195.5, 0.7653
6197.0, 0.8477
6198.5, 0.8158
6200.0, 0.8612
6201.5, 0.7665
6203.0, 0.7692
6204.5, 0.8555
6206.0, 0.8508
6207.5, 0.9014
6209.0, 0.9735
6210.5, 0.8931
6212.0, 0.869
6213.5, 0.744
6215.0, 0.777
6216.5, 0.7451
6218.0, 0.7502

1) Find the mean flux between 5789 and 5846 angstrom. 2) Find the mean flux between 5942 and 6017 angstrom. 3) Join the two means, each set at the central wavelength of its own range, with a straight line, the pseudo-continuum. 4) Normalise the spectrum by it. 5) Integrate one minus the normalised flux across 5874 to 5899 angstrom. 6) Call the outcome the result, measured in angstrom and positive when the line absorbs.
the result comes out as 2.6 angstrom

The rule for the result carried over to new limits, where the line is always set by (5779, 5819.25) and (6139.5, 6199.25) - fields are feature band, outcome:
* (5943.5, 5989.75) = -0.8 angstrom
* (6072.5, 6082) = -0.3 angstrom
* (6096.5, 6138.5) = -1.7 angstrom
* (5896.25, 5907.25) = 0.4 angstrom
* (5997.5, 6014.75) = 0.4 angstrom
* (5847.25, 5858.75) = 0.2 angstrom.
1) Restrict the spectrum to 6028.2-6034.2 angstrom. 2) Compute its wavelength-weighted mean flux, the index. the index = 0.891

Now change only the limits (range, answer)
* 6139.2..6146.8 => 0.836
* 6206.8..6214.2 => 0.877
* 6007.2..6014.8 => 0.805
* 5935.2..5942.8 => 0.911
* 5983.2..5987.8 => 0.797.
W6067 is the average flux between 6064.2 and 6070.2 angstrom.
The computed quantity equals 0.933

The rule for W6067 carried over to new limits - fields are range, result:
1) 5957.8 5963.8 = 0.876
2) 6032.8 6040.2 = 0.846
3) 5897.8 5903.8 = 0.818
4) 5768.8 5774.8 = 0.878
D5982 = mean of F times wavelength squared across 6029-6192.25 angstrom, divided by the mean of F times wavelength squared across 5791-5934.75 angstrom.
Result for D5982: 1.1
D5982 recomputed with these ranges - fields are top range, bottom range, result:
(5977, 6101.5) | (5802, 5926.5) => 1.07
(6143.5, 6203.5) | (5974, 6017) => 1.06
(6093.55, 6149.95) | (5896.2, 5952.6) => 1.08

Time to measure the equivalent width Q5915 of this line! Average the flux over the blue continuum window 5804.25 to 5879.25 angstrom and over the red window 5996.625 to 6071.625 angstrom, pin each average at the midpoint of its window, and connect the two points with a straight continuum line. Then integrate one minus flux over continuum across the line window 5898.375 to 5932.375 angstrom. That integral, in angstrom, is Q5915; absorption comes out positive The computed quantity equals 0.4 angstrom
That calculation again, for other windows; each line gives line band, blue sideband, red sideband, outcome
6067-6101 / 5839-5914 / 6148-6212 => -2.09 angstrom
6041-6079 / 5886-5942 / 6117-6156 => -1.91 angstrom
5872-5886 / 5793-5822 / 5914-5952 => 0.29 angstrom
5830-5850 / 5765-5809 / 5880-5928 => -0.73 angstrom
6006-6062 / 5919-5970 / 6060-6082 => 2.47 angstrom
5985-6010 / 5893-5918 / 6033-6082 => 1.24 angstrom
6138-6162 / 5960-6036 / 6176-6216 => -0.28 angstrom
